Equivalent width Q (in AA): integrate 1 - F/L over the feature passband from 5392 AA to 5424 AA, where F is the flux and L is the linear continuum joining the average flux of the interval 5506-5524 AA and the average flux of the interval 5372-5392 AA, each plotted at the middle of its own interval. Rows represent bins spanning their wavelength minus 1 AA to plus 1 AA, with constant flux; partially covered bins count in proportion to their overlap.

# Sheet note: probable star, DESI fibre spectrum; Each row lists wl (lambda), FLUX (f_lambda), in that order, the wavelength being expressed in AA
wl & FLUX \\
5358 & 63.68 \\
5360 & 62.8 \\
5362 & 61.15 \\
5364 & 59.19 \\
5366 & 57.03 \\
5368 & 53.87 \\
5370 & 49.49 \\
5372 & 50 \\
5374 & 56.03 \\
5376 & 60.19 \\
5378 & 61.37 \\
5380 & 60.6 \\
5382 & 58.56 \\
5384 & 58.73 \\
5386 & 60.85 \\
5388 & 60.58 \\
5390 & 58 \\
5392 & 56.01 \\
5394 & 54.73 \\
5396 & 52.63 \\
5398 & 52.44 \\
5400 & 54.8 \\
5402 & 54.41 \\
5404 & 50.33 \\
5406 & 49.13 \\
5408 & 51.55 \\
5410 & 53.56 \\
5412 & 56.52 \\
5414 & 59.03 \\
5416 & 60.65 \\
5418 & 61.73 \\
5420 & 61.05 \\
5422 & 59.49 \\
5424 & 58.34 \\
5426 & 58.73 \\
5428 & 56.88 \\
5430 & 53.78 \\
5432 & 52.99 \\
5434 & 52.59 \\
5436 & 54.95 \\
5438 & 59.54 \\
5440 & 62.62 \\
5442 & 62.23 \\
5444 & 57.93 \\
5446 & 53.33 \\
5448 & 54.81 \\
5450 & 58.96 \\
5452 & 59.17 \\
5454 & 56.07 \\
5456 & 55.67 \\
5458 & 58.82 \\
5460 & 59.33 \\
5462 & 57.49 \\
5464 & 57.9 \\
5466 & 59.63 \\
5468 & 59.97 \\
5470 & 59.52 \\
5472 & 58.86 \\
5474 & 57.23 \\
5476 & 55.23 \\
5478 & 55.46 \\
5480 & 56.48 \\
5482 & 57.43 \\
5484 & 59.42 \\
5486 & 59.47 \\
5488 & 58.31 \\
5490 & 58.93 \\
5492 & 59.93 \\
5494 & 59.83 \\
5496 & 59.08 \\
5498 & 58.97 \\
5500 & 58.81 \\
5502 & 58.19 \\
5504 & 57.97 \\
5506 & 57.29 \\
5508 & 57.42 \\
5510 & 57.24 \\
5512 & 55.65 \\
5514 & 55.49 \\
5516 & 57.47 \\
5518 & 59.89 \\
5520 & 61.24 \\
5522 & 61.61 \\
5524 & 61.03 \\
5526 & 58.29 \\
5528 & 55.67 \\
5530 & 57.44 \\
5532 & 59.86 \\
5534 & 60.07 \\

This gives 1.70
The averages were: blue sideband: 58.8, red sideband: 58.4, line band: 55.6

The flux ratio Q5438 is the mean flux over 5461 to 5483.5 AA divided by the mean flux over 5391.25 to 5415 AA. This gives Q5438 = 1.08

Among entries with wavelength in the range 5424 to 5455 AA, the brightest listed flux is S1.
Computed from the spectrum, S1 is 62.62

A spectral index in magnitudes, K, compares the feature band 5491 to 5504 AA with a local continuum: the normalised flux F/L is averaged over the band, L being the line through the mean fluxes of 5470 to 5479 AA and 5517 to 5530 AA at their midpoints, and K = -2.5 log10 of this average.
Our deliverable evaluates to -0.016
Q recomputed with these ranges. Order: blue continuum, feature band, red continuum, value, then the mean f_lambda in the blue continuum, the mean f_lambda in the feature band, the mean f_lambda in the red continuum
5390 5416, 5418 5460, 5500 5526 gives -1.50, 54.2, 57.5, 58.4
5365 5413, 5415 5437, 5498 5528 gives -0.41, 55.5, 57.4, 58.3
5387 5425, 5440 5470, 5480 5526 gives -0.43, 56.1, 58.2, 58.6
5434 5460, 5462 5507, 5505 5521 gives -0.50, 57.7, 58.3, 57.7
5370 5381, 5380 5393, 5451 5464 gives -0.44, 56.9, 58.9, 57.8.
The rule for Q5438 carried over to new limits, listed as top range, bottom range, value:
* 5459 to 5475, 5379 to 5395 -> 1.00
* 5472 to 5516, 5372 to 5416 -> 1.03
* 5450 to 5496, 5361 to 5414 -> 1.04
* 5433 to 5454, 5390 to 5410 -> 1.08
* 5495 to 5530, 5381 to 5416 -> 1.05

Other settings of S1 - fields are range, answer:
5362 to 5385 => 61.37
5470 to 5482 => 59.52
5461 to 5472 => 59.97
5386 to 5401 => 60.85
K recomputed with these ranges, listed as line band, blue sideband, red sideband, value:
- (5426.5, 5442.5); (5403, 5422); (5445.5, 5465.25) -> 0.00 mag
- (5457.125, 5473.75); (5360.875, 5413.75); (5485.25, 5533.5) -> -0.02 mag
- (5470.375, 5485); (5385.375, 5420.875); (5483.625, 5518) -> 0.01 mag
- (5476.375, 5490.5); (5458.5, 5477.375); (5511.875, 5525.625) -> 0.01 mag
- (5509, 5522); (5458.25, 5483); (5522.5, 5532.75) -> 0.01 mag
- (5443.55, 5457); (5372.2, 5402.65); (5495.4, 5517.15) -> 0.02 mag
